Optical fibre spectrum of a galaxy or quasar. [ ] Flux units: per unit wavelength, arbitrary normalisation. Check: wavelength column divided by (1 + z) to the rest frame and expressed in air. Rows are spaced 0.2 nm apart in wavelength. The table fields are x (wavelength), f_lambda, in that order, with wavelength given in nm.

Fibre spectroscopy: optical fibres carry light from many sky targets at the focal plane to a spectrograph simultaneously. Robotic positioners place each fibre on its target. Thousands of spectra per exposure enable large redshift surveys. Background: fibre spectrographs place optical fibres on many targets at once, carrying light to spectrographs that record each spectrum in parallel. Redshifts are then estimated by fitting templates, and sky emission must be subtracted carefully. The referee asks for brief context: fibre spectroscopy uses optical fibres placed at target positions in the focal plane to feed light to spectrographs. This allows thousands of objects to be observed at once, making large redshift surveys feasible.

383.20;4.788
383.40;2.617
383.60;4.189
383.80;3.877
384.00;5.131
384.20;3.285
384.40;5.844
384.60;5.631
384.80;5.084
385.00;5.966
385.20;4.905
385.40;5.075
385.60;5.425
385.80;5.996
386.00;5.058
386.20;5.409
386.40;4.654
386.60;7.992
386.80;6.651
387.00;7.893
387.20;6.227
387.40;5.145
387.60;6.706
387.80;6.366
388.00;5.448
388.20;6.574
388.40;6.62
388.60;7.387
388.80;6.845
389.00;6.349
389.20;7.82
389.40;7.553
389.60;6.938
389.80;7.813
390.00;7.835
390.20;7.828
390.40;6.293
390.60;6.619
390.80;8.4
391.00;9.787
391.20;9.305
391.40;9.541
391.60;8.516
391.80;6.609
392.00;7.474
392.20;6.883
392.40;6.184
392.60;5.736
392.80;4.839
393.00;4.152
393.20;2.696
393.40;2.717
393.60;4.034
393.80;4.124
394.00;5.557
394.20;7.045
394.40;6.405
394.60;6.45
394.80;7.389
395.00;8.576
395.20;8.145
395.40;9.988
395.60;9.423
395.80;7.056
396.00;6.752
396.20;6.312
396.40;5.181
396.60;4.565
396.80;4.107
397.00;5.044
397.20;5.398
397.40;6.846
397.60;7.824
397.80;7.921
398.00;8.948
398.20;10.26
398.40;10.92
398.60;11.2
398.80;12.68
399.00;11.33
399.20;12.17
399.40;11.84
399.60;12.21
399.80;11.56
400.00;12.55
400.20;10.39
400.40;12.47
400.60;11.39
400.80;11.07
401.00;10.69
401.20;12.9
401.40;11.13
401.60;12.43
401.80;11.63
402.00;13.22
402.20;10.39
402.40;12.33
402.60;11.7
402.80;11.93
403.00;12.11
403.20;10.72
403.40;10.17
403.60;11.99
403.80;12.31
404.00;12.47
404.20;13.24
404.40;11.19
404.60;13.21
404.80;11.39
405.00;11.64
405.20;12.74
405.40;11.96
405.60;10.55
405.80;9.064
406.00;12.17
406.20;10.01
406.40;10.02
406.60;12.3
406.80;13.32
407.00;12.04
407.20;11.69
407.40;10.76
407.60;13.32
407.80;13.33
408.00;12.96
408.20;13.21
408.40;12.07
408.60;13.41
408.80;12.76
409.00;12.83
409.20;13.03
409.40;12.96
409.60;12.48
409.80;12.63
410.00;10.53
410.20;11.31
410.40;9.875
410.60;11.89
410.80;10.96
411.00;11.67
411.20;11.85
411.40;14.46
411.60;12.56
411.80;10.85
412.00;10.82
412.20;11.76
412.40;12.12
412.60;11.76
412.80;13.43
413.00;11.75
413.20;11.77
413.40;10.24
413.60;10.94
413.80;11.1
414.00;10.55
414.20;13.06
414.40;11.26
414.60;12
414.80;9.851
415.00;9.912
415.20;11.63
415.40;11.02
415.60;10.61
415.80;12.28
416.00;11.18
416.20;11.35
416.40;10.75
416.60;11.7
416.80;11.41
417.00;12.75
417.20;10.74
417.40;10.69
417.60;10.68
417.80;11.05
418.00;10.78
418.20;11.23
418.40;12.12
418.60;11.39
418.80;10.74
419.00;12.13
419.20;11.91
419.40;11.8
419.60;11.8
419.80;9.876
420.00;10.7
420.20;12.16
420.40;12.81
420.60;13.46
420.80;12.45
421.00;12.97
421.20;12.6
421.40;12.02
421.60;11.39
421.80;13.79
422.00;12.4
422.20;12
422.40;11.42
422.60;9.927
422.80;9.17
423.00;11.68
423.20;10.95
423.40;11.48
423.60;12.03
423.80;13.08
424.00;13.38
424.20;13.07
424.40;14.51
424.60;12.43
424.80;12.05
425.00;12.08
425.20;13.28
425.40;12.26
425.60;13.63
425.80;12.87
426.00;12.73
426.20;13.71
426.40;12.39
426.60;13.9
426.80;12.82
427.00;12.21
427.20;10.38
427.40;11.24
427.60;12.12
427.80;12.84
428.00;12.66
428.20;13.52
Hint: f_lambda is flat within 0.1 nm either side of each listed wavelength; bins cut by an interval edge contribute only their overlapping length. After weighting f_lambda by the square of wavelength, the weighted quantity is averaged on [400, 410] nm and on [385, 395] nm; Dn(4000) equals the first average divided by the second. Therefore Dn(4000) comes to 2.00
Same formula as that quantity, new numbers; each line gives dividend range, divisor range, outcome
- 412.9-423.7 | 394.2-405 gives 1.25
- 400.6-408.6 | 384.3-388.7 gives 2.16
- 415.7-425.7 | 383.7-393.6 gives 2.21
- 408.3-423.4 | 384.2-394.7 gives 2.10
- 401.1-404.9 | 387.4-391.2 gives 1.78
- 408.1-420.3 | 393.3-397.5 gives 2.04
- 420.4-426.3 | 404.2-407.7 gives 1.16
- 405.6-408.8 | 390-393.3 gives 1.86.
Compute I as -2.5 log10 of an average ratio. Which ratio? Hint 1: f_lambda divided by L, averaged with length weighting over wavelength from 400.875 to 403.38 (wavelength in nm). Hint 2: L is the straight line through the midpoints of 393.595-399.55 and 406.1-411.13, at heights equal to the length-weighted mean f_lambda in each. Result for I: -0.19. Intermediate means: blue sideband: 7.88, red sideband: 12.1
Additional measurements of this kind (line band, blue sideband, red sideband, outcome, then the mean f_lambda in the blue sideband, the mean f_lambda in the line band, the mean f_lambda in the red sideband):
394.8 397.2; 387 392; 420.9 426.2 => 0.21 mag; 7.29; 6.8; 12.3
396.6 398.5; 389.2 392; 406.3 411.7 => 0.29 mag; 7.91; 7.32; 12.2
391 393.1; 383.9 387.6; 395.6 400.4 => 0.04 mag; 5.66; 7.06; 8.92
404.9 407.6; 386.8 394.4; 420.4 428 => -0.23 mag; 6.59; 11.5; 12.4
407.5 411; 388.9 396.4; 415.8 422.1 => -0.23 mag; 6.87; 12.3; 11.7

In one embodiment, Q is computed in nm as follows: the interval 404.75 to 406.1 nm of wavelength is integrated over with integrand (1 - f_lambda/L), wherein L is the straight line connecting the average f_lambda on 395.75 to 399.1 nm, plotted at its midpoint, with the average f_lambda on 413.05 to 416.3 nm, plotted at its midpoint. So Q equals -0.288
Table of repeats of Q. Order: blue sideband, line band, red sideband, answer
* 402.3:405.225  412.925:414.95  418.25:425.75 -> 0.13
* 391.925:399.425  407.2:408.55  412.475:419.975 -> -0.41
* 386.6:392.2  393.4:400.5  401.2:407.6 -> 1.00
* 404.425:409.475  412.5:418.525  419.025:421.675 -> 0.36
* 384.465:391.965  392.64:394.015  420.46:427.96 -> 0.65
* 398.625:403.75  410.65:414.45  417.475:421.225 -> -0.01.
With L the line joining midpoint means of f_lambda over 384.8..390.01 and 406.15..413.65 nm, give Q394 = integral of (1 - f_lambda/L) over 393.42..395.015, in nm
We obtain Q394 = 0.43 nm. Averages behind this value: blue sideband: 6.36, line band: 5.9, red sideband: 12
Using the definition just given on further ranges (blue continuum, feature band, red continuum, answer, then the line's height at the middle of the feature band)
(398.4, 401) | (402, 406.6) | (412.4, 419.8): 0.005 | 11.6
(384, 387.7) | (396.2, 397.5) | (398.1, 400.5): 0.650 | 10.6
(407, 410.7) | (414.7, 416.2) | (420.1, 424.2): 0.151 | 12.2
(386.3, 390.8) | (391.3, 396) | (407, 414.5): 0.889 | 8.02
